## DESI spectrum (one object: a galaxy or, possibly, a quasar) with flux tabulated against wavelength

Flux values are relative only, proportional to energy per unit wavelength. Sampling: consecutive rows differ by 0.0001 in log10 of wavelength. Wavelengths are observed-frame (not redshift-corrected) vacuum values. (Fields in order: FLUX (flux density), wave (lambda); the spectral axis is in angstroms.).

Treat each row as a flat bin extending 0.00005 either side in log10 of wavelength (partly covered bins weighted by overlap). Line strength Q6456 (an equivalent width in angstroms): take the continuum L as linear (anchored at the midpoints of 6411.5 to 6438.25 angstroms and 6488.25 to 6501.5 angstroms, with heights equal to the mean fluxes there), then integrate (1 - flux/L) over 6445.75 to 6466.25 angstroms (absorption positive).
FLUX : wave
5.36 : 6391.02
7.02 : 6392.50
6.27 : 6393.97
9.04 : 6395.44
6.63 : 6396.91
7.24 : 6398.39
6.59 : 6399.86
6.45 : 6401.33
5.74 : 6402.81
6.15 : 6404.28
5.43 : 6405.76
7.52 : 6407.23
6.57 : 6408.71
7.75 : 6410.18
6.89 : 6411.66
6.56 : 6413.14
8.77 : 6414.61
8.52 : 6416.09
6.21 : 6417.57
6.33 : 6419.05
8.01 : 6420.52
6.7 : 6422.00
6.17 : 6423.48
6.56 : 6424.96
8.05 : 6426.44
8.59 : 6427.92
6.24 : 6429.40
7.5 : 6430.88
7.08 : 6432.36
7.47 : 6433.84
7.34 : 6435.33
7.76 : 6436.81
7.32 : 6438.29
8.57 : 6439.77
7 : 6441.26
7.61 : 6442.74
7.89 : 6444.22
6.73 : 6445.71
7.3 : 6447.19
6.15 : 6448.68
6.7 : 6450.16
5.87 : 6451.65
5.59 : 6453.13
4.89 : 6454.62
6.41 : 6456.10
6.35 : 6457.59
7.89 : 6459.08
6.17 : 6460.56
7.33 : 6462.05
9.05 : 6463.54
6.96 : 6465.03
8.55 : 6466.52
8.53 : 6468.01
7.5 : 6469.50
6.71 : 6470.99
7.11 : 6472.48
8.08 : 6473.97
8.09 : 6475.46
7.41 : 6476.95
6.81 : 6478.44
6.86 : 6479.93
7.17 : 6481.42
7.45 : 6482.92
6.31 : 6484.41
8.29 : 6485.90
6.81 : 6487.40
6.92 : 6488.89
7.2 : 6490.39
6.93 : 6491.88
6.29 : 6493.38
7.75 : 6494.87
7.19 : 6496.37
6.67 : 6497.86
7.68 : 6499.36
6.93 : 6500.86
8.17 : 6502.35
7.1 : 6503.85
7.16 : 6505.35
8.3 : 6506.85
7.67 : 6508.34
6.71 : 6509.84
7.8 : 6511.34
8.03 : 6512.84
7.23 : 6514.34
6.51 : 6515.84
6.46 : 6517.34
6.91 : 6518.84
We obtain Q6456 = 1.3 angstroms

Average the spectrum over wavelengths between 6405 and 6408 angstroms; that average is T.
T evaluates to 6.46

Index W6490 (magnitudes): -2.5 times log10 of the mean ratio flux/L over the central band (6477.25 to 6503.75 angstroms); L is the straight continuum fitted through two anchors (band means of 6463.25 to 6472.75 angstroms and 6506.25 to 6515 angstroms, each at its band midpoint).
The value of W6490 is 0.08 mag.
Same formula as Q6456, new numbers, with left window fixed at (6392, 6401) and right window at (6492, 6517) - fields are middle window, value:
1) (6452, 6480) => 0.3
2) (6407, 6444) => -0.9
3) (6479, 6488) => 0.1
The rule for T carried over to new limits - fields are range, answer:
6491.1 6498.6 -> 6.97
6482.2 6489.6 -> 7.16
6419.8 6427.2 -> 7.1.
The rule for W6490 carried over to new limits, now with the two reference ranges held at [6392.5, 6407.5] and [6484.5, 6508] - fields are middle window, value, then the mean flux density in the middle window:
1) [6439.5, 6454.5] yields 0.03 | 6.8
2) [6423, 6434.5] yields -0.06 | 7.23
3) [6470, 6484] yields -0.02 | 7.28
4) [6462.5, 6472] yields -0.11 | 7.84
